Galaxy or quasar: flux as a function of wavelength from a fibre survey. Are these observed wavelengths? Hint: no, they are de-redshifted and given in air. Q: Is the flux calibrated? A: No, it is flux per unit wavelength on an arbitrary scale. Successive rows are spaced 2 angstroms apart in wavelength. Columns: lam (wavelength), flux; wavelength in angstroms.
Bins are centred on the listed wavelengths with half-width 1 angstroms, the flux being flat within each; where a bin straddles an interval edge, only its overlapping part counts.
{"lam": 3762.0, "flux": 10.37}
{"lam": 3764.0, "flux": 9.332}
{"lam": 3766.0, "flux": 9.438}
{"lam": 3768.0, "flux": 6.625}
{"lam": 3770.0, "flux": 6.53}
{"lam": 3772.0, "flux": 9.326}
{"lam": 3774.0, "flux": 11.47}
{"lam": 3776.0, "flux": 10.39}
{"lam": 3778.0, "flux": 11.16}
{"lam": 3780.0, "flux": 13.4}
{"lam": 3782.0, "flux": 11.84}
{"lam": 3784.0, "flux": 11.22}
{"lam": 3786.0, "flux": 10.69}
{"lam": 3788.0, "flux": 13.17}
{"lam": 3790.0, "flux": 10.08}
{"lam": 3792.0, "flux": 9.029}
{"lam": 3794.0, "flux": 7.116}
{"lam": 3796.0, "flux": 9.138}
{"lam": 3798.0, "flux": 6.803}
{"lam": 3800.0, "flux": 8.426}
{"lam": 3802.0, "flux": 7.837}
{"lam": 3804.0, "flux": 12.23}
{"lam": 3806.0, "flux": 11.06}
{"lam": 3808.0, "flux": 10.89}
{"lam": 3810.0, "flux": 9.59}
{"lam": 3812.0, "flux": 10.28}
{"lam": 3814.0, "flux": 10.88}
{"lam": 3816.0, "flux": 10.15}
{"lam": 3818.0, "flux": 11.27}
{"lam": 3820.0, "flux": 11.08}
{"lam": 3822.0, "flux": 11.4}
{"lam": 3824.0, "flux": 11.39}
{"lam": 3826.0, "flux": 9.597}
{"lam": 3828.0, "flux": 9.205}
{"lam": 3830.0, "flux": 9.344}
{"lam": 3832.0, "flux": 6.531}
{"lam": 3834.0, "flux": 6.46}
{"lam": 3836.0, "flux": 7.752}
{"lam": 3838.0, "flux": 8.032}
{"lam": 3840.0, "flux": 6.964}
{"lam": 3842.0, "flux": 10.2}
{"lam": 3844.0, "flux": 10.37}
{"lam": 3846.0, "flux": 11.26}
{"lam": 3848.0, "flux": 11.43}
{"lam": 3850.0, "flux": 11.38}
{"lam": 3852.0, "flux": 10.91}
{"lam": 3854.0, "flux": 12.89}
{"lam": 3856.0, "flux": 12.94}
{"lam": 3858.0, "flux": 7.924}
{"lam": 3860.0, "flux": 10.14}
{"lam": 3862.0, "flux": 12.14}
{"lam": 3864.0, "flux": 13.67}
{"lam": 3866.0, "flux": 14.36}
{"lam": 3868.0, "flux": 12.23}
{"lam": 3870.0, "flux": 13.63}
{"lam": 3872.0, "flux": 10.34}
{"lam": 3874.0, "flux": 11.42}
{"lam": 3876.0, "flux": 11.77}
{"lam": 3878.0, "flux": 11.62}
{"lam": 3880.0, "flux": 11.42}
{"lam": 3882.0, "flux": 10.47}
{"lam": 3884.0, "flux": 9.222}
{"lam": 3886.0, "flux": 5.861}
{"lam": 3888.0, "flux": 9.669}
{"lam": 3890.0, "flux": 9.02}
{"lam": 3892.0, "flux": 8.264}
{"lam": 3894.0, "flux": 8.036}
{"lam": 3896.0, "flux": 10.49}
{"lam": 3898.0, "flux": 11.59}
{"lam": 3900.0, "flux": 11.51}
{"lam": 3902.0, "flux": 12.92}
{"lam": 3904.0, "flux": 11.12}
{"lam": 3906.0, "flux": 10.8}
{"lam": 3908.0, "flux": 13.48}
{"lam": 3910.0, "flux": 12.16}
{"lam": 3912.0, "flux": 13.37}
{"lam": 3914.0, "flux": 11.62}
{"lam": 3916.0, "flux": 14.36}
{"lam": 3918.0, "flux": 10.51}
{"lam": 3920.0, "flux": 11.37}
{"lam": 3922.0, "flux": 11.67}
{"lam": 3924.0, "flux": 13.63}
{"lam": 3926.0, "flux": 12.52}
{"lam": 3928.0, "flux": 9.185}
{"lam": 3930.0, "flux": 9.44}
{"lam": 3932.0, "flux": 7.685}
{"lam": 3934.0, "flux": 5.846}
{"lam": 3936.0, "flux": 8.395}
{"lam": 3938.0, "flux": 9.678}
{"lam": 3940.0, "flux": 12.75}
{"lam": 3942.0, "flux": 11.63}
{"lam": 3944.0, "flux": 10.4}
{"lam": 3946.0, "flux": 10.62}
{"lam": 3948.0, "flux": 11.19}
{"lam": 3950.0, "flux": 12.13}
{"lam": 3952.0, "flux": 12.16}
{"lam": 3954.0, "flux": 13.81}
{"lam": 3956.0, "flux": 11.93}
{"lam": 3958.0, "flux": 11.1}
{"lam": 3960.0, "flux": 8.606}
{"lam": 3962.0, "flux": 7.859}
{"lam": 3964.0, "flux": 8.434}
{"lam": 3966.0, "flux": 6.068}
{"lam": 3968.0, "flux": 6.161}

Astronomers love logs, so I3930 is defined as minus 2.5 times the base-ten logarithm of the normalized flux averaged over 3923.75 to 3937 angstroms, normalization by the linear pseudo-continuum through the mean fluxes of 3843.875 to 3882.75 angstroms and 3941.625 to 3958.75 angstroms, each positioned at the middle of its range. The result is 0.25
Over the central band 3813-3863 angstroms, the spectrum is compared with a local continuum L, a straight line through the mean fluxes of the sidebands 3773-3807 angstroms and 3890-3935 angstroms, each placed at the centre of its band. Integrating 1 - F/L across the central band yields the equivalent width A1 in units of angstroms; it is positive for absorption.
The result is 2.3 angstroms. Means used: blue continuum 10.3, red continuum 10.9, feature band 10.1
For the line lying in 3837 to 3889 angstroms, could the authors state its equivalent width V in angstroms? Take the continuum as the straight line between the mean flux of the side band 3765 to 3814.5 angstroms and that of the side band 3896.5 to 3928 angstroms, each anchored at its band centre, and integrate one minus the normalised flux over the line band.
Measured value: 1.6 angstroms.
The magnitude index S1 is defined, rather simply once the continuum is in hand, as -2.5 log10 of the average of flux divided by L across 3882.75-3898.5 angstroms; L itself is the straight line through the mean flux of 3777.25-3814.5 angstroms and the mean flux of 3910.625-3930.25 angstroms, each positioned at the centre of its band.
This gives 0.27 mag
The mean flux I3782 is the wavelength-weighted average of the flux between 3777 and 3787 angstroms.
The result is 11.7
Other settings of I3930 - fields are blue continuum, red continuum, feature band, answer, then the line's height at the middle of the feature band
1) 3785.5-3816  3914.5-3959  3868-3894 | 0.030 mag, 10.5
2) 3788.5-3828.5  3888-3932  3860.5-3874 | -0.178 mag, 10.6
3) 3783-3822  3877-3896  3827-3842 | 0.232 mag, 9.8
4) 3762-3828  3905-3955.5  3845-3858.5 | -0.080 mag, 10.6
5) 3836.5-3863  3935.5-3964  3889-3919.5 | -0.061 mag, 10.7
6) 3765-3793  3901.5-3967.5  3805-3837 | 0.068 mag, 10.4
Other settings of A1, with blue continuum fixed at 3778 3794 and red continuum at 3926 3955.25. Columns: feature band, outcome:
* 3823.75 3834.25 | 2.1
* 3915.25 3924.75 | -1.5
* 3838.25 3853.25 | 0.7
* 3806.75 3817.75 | 0.5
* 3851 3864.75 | -0.9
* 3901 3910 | -1.3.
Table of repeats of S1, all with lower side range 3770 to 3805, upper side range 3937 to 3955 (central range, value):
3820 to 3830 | 0.01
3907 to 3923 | -0.09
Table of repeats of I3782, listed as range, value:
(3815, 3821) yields 10.8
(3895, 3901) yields 11.2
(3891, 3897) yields 8.93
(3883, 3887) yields 7.54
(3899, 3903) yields 12.2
